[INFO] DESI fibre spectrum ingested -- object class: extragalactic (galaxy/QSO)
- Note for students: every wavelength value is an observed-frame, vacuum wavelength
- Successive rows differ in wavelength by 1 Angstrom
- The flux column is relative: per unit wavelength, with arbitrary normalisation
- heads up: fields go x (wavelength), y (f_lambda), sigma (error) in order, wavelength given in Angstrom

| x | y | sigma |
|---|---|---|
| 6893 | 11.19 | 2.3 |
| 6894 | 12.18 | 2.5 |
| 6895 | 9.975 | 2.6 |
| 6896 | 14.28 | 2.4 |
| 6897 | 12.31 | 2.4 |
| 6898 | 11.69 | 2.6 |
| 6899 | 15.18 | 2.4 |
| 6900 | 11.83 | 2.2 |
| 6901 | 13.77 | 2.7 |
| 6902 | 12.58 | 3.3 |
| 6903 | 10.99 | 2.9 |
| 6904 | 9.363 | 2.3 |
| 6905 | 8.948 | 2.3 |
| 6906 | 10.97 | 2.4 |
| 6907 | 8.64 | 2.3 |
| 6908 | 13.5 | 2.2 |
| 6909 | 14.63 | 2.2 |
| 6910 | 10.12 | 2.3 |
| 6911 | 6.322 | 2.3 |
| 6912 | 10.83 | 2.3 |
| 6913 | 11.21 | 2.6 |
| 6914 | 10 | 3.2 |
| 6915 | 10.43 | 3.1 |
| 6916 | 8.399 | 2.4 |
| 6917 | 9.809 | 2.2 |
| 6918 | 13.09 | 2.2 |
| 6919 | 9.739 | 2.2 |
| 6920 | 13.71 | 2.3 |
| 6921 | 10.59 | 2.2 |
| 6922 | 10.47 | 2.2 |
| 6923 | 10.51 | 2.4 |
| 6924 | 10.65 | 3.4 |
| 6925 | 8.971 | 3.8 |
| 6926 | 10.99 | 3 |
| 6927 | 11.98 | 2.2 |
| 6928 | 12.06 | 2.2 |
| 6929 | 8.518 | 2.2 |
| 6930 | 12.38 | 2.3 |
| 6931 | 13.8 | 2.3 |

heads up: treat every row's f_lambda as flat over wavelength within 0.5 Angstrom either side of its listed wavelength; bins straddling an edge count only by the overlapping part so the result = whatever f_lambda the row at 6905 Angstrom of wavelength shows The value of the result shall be 8.948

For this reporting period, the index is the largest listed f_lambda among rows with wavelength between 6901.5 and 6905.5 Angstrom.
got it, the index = 12.58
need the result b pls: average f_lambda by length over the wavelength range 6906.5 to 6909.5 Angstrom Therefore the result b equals 12.3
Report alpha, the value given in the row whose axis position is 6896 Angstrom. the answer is 14.28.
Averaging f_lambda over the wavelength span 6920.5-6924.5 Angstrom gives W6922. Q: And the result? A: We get 10.6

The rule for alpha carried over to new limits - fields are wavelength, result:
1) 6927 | 11.98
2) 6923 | 10.51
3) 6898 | 11.69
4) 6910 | 10.12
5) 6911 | 6.322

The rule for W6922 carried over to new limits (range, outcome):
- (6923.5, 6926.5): 10.2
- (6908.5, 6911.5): 10.4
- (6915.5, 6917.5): 9.1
